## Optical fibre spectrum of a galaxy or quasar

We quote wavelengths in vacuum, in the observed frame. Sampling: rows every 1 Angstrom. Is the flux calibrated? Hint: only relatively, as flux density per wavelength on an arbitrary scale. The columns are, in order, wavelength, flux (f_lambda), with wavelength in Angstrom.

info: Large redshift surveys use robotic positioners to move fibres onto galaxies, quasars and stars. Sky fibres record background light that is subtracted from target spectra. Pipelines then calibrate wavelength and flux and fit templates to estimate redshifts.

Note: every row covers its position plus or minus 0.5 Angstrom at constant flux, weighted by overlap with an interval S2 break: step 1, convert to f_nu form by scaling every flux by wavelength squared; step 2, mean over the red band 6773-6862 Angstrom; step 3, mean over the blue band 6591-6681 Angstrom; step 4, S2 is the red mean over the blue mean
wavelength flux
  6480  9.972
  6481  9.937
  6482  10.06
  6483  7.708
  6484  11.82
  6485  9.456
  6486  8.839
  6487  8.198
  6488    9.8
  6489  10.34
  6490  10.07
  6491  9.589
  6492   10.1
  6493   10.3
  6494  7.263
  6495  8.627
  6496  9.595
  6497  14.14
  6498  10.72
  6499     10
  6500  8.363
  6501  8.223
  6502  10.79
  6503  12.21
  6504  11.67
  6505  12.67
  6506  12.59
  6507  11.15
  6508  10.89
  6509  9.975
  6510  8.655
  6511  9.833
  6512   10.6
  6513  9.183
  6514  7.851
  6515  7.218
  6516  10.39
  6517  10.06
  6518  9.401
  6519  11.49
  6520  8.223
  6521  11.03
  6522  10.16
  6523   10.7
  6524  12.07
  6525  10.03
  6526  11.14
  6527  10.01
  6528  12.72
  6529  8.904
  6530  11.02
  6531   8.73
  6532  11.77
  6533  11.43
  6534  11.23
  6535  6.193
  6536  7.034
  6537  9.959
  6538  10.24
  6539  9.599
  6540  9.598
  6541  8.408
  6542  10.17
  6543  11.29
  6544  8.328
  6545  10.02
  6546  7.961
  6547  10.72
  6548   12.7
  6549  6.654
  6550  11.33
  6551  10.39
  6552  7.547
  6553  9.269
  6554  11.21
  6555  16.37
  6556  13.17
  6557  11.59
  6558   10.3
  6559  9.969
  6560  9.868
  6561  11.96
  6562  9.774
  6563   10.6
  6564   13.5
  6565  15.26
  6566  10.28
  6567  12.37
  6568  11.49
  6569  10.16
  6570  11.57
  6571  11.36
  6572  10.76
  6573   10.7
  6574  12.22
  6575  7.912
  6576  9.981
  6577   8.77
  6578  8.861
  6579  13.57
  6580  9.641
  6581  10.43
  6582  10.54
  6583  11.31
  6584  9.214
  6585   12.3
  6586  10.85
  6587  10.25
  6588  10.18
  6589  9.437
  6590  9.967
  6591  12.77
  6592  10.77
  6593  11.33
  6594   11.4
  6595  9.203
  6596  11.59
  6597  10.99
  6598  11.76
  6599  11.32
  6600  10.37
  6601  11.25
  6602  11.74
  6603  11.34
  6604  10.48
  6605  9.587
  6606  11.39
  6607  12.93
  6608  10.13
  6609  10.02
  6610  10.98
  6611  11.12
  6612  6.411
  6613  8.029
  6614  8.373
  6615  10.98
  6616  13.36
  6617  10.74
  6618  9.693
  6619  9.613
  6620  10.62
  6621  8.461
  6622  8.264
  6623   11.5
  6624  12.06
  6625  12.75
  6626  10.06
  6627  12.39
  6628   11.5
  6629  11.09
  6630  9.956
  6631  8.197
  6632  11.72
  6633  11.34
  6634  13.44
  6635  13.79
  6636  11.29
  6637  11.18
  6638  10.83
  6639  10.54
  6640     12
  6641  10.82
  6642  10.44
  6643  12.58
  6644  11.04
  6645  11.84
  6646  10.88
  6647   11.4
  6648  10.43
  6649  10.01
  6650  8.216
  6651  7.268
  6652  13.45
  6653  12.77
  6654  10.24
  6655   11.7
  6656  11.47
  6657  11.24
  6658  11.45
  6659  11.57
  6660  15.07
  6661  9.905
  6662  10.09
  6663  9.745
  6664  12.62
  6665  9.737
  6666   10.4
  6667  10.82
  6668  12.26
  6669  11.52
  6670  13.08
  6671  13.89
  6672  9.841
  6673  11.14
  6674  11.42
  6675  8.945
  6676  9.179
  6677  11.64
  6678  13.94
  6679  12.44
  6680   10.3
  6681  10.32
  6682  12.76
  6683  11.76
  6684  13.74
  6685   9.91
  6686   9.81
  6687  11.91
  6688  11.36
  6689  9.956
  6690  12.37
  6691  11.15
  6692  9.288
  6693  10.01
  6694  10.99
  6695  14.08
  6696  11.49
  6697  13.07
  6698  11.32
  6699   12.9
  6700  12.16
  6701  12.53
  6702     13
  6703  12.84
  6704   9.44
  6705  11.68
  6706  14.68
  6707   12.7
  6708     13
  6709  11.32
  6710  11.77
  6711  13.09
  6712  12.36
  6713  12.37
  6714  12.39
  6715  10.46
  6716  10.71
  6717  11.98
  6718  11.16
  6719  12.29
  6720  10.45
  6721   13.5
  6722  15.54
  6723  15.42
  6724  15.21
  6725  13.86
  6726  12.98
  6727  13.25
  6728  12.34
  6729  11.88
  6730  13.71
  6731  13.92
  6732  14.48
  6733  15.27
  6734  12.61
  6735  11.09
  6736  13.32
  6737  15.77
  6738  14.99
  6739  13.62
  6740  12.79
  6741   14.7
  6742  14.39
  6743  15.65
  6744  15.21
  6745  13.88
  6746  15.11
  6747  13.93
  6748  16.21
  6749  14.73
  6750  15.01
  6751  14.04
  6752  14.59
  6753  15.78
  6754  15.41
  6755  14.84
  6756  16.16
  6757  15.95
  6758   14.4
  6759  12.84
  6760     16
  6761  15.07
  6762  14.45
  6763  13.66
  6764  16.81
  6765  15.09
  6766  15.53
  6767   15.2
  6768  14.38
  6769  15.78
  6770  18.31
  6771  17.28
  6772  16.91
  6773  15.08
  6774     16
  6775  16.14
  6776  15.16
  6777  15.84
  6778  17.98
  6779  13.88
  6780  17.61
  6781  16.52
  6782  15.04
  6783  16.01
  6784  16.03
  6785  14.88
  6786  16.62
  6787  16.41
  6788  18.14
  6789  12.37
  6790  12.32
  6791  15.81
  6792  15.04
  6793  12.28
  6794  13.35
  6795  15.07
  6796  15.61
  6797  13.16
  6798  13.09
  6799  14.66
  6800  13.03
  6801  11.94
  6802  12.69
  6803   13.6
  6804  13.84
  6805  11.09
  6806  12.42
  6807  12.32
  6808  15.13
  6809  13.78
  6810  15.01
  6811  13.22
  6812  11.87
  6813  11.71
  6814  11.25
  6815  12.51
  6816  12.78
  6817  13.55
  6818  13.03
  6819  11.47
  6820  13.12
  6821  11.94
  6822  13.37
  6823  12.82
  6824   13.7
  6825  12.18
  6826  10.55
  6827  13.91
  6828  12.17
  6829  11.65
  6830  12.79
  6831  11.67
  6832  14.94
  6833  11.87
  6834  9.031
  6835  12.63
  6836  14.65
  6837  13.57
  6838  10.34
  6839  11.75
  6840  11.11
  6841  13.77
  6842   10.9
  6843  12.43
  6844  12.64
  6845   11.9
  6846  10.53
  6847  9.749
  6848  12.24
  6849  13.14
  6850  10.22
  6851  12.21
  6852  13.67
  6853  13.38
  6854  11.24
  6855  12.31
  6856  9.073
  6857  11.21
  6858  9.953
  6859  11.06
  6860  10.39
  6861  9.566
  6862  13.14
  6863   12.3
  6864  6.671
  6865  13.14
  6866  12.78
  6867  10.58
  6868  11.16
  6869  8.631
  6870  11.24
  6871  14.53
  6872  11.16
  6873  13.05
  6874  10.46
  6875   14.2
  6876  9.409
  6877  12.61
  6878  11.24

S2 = 1.26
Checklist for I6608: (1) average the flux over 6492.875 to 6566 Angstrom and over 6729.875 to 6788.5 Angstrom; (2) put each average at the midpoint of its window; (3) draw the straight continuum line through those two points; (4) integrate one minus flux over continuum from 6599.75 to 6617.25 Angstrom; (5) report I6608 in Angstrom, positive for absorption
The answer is 2.2 Angstrom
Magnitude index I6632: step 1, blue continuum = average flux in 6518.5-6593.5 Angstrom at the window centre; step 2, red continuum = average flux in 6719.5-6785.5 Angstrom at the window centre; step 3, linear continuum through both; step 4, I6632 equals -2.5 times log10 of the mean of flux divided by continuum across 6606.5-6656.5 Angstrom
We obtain 0.132 mag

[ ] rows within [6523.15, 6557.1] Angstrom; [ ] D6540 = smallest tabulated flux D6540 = 6.193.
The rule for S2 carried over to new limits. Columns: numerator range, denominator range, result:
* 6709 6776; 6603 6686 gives 1.33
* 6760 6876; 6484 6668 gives 1.34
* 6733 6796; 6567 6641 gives 1.47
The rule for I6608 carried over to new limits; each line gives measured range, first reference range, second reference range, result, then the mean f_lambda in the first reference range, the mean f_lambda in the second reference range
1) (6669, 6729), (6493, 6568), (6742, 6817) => 5.8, 10.4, 14.7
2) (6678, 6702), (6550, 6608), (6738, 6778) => 3.5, 11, 15.2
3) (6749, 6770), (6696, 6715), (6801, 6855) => -4.7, 12.3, 12.4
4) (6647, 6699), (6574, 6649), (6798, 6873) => -0.6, 10.8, 12.1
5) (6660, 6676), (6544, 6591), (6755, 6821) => 1.7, 10.7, 14.5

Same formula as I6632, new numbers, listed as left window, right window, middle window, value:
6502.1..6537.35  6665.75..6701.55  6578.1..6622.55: 0.03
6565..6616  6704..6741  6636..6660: 0.05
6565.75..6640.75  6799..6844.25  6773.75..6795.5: -0.24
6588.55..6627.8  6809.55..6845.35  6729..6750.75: -0.21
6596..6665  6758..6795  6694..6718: 0.09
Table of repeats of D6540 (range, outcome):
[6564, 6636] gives 6.411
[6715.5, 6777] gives 10.45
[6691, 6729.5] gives 9.288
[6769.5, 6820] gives 11.09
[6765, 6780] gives 13.88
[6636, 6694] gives 7.268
